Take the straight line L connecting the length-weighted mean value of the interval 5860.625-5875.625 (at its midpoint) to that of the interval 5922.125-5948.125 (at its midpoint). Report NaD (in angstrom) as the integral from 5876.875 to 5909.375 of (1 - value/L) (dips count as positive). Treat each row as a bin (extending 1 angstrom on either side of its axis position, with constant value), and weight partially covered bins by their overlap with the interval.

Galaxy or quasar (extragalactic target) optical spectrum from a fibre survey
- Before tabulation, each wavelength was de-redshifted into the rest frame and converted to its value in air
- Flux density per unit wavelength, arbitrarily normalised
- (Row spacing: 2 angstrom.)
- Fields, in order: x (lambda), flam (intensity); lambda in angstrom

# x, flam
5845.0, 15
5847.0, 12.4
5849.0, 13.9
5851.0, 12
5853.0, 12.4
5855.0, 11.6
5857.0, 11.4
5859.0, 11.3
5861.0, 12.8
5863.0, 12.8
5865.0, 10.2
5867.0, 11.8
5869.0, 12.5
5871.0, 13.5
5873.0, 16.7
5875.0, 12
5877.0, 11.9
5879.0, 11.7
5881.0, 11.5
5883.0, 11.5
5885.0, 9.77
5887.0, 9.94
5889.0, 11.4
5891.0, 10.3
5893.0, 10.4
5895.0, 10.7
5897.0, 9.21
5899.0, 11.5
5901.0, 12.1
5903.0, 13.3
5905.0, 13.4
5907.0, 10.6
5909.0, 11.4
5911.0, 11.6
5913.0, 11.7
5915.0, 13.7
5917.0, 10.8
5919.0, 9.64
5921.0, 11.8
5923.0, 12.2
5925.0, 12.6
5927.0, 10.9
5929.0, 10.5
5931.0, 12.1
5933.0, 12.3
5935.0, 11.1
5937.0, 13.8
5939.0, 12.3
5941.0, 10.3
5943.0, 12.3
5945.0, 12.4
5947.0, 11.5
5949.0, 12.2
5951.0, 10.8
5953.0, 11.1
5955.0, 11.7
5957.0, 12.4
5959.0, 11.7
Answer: 3.3 angstrom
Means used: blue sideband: 12.8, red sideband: 11.9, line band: 11.2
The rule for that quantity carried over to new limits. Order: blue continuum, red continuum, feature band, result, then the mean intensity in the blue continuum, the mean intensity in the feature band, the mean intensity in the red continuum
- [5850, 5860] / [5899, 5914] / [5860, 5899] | 0.8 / 11.7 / 11.6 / 12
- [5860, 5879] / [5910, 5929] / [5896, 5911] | 0.4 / 12.6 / 11.6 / 11.6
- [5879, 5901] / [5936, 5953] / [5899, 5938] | -1.8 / 10.7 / 11.9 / 11.9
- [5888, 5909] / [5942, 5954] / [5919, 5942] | -0.3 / 11.3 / 11.7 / 11.7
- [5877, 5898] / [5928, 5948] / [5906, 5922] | -0.1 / 10.7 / 11.4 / 11.9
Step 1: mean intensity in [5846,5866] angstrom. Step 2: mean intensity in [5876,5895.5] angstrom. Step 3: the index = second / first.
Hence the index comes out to 0.9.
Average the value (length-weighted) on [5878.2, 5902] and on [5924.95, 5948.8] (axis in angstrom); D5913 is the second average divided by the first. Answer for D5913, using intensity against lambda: 1.1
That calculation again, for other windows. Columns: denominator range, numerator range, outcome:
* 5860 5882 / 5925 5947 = 0.95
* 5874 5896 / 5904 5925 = 1.07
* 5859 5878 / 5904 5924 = 0.93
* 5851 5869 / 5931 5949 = 1.02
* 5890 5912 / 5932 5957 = 1.05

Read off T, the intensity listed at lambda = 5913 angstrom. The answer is 11.7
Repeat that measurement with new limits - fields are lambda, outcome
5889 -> 11.4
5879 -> 11.7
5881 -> 11.5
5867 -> 11.8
